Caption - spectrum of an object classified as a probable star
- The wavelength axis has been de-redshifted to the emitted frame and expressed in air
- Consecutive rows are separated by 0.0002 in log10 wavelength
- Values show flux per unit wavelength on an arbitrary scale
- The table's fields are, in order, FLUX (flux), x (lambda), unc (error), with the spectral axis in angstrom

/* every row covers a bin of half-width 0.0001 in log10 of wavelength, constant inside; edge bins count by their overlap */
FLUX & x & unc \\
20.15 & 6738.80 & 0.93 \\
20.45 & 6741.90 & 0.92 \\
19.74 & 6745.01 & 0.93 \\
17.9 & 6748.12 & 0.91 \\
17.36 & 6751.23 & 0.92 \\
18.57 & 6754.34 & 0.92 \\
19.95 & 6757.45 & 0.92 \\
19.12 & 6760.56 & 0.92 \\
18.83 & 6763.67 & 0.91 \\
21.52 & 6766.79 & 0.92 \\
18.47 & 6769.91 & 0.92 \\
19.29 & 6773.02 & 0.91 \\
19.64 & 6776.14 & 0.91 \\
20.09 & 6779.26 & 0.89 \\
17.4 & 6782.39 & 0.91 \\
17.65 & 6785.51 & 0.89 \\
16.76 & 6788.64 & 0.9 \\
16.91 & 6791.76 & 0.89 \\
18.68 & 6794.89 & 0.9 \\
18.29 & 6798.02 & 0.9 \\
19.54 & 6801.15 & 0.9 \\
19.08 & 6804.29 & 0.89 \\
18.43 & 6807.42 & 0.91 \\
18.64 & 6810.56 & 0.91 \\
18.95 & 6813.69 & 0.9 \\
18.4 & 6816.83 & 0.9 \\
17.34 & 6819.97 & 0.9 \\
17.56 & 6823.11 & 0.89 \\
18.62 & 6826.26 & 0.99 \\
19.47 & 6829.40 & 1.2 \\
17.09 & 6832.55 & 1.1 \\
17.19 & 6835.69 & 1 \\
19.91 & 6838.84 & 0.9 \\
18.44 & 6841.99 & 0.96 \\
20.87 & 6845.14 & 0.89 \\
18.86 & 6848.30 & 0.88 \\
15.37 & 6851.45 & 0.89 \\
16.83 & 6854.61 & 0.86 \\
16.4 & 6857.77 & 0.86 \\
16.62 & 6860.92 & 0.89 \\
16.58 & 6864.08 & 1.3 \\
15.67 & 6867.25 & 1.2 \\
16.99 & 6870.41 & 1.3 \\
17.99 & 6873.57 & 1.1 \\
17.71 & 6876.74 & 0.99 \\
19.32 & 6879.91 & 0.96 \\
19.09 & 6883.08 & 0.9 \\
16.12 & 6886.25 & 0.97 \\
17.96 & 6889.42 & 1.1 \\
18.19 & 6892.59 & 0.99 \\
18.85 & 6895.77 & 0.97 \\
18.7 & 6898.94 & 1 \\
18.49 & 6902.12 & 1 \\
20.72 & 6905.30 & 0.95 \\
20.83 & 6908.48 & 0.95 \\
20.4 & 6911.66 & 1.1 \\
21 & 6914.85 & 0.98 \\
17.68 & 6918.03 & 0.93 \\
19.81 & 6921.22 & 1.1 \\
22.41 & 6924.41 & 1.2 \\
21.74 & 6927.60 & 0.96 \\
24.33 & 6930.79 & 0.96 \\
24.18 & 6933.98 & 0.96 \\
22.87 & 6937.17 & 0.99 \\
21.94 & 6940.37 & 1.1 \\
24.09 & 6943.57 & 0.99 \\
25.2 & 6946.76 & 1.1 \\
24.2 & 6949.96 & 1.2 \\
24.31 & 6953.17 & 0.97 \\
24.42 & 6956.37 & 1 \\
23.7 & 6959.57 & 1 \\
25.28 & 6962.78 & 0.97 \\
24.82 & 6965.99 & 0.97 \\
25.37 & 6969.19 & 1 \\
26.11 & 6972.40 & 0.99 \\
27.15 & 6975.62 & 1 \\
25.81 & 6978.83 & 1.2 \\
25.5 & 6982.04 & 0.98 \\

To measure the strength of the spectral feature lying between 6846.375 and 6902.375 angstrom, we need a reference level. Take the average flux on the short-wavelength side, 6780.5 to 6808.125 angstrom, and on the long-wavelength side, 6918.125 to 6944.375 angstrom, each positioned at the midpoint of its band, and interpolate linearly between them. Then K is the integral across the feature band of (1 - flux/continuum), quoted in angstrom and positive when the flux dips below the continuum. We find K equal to 8.27 angstrom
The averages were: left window 18.1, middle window 17.5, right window 22.3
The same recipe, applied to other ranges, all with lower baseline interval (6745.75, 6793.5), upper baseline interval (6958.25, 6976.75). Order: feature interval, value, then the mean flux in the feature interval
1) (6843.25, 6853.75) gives 1.51 angstrom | 18.3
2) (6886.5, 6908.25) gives 4.00 angstrom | 18.8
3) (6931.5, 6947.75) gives 0.53 angstrom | 23.6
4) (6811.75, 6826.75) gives 1.61 angstrom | 18.2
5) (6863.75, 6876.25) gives 2.92 angstrom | 16.9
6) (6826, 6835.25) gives 1.12 angstrom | 18.2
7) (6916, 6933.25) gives 1.87 angstrom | 21.3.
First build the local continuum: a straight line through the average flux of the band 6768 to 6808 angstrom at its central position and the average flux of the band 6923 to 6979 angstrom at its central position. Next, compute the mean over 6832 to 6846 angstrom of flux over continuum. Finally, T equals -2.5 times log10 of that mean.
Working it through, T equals 0.090 mag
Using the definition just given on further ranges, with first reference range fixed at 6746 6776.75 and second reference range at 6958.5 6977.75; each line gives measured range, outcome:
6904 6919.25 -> 0.18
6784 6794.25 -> 0.16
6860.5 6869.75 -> 0.34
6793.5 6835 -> 0.12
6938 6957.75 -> 0.04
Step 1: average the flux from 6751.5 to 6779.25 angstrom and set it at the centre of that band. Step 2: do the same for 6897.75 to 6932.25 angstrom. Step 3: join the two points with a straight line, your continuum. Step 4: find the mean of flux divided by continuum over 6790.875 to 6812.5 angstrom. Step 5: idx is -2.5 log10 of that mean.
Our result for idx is 0.06 mag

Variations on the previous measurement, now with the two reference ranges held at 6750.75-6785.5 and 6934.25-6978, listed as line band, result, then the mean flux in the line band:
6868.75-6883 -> 0.22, 18.1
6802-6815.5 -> 0.08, 18.8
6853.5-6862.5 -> 0.29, 16.6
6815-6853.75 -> 0.15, 18.2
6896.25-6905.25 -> 0.21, 19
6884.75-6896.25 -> 0.27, 17.7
